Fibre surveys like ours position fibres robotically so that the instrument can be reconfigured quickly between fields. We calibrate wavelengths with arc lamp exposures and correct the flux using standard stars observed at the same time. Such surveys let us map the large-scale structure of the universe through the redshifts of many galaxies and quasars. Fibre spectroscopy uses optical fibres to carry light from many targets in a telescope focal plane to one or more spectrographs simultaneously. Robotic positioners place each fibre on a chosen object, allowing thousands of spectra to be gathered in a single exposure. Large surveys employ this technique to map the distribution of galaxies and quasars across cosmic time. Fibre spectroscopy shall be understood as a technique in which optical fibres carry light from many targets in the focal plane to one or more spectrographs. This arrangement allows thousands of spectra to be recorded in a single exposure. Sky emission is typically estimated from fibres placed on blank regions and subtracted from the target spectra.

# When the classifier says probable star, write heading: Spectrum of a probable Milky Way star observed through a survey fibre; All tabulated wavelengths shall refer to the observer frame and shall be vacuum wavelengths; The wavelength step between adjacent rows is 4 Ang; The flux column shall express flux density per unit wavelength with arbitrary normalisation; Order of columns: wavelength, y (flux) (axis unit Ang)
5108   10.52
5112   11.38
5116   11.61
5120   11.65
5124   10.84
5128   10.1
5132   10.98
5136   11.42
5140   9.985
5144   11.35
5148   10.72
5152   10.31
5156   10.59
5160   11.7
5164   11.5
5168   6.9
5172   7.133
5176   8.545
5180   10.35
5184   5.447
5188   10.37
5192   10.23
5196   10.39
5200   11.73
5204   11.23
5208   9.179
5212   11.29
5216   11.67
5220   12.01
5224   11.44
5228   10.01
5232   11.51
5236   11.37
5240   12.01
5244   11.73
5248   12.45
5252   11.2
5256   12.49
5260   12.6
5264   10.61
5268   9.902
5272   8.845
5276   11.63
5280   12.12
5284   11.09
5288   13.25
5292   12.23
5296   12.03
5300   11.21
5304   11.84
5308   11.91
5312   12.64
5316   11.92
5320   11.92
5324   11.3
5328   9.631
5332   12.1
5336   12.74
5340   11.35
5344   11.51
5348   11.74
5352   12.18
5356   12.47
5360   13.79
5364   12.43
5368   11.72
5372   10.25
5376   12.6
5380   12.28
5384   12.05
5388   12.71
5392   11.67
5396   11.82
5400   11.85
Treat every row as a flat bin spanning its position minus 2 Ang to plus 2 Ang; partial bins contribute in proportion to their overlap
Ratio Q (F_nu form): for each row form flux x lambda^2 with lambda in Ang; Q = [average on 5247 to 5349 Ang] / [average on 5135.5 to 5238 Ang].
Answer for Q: 1.18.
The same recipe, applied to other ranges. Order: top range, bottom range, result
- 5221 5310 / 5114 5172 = 1.14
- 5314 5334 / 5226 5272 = 1.03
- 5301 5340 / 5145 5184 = 1.30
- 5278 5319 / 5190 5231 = 1.14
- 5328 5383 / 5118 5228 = 1.25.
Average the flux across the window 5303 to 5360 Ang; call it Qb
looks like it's 11.9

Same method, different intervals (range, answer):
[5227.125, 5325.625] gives 11.6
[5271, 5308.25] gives 11.7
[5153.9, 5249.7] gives 10.4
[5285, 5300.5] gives 12.2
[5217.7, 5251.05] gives 11.6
